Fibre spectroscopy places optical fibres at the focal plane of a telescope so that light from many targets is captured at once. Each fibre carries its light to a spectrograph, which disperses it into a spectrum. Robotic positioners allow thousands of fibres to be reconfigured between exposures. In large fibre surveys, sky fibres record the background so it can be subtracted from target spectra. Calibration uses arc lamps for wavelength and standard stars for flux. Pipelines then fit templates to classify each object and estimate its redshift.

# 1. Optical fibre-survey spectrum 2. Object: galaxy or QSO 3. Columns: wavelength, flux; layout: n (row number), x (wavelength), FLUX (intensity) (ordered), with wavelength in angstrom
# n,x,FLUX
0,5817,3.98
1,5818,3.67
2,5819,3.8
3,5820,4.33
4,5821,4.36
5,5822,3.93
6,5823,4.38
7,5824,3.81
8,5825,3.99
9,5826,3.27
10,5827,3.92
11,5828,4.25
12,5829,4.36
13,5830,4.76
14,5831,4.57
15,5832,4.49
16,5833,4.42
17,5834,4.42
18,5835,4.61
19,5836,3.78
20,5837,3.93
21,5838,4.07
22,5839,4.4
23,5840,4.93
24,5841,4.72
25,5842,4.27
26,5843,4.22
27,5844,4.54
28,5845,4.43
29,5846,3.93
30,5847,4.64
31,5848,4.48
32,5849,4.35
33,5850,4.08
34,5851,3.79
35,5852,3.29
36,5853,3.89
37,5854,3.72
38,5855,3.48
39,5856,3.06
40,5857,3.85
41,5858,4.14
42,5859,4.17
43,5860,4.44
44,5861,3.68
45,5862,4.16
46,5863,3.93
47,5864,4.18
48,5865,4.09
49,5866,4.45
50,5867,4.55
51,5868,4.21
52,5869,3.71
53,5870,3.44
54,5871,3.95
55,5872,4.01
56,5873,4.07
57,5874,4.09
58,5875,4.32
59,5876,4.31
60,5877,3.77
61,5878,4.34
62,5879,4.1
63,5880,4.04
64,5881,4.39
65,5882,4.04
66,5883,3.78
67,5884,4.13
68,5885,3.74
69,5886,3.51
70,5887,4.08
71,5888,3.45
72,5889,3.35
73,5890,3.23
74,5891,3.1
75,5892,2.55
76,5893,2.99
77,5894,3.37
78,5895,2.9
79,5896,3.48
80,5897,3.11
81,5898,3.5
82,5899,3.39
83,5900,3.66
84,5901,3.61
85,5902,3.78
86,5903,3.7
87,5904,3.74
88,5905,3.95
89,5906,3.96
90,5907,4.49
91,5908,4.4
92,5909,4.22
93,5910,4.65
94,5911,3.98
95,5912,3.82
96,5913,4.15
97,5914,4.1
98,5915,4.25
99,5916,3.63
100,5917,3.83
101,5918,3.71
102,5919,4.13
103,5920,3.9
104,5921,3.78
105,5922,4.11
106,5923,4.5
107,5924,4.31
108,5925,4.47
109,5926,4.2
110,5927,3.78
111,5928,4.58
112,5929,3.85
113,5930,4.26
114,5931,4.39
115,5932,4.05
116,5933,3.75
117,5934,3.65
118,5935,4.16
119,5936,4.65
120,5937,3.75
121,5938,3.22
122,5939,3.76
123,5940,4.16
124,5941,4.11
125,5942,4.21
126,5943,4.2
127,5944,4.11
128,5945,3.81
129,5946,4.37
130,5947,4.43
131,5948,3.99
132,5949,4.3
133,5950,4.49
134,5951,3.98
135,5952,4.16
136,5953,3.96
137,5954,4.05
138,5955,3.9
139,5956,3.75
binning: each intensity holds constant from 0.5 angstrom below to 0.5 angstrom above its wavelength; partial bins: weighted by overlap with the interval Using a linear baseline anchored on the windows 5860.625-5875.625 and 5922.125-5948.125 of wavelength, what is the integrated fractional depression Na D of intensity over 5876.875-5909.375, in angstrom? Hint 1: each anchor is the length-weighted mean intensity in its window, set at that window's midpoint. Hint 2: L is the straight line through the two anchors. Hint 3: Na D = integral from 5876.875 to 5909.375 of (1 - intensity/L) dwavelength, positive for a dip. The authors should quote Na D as 3.1 angstrom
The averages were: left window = 4.06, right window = 4.11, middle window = 3.69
